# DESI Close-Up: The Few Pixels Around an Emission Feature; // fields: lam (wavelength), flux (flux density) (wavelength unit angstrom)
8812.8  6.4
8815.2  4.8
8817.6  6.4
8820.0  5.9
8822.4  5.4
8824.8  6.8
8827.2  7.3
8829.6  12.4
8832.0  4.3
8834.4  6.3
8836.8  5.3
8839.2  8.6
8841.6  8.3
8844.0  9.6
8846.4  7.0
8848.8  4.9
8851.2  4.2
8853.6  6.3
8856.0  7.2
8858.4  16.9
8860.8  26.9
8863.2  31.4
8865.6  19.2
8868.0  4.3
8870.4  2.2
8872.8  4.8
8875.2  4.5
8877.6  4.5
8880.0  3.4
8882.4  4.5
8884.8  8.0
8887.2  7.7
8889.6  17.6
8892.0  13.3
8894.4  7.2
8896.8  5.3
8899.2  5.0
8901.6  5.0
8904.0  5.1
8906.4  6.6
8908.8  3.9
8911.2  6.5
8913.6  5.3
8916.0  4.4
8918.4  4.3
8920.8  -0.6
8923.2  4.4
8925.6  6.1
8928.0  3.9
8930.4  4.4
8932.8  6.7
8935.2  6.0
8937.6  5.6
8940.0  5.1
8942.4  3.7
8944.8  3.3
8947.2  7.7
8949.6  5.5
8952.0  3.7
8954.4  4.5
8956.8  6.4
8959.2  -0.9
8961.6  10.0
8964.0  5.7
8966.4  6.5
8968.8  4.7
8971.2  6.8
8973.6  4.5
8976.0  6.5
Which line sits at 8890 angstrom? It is [N II] 6583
